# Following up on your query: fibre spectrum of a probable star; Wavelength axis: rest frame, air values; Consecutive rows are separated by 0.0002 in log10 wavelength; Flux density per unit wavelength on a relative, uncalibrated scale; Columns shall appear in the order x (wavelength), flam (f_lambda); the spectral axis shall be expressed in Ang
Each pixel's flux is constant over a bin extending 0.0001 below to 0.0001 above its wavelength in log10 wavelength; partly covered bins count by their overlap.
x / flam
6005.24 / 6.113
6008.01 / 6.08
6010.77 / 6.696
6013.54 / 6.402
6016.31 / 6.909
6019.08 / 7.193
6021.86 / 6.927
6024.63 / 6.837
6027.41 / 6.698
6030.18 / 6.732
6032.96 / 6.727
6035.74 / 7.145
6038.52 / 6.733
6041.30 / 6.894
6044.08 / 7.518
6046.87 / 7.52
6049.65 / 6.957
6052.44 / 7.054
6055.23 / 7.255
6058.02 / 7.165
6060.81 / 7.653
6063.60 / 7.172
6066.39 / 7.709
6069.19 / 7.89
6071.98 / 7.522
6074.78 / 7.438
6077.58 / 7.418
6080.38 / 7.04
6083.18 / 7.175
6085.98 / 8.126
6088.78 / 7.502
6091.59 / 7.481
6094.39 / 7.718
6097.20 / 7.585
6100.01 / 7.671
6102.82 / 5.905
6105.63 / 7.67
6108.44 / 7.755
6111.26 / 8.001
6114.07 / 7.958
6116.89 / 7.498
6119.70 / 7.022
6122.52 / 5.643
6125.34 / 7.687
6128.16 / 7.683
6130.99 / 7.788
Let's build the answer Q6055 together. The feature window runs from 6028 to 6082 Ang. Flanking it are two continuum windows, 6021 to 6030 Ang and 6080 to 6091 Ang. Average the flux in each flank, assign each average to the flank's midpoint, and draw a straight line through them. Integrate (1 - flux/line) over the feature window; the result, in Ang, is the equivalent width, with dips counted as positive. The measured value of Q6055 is -0.6 Ang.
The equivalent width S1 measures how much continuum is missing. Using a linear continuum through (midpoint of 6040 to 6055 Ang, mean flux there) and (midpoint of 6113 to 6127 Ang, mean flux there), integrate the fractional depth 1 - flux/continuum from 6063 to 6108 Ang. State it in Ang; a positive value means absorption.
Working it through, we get -1.74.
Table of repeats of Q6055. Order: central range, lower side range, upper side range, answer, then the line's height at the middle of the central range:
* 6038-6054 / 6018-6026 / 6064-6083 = 0.15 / 7.2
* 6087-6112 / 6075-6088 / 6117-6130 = -0.63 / 7.29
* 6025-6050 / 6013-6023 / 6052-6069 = 0.47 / 7.12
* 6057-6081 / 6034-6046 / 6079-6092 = -0.45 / 7.33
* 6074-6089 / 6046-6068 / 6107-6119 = 0.12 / 7.51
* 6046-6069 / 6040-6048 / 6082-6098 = 0.18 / 7.39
